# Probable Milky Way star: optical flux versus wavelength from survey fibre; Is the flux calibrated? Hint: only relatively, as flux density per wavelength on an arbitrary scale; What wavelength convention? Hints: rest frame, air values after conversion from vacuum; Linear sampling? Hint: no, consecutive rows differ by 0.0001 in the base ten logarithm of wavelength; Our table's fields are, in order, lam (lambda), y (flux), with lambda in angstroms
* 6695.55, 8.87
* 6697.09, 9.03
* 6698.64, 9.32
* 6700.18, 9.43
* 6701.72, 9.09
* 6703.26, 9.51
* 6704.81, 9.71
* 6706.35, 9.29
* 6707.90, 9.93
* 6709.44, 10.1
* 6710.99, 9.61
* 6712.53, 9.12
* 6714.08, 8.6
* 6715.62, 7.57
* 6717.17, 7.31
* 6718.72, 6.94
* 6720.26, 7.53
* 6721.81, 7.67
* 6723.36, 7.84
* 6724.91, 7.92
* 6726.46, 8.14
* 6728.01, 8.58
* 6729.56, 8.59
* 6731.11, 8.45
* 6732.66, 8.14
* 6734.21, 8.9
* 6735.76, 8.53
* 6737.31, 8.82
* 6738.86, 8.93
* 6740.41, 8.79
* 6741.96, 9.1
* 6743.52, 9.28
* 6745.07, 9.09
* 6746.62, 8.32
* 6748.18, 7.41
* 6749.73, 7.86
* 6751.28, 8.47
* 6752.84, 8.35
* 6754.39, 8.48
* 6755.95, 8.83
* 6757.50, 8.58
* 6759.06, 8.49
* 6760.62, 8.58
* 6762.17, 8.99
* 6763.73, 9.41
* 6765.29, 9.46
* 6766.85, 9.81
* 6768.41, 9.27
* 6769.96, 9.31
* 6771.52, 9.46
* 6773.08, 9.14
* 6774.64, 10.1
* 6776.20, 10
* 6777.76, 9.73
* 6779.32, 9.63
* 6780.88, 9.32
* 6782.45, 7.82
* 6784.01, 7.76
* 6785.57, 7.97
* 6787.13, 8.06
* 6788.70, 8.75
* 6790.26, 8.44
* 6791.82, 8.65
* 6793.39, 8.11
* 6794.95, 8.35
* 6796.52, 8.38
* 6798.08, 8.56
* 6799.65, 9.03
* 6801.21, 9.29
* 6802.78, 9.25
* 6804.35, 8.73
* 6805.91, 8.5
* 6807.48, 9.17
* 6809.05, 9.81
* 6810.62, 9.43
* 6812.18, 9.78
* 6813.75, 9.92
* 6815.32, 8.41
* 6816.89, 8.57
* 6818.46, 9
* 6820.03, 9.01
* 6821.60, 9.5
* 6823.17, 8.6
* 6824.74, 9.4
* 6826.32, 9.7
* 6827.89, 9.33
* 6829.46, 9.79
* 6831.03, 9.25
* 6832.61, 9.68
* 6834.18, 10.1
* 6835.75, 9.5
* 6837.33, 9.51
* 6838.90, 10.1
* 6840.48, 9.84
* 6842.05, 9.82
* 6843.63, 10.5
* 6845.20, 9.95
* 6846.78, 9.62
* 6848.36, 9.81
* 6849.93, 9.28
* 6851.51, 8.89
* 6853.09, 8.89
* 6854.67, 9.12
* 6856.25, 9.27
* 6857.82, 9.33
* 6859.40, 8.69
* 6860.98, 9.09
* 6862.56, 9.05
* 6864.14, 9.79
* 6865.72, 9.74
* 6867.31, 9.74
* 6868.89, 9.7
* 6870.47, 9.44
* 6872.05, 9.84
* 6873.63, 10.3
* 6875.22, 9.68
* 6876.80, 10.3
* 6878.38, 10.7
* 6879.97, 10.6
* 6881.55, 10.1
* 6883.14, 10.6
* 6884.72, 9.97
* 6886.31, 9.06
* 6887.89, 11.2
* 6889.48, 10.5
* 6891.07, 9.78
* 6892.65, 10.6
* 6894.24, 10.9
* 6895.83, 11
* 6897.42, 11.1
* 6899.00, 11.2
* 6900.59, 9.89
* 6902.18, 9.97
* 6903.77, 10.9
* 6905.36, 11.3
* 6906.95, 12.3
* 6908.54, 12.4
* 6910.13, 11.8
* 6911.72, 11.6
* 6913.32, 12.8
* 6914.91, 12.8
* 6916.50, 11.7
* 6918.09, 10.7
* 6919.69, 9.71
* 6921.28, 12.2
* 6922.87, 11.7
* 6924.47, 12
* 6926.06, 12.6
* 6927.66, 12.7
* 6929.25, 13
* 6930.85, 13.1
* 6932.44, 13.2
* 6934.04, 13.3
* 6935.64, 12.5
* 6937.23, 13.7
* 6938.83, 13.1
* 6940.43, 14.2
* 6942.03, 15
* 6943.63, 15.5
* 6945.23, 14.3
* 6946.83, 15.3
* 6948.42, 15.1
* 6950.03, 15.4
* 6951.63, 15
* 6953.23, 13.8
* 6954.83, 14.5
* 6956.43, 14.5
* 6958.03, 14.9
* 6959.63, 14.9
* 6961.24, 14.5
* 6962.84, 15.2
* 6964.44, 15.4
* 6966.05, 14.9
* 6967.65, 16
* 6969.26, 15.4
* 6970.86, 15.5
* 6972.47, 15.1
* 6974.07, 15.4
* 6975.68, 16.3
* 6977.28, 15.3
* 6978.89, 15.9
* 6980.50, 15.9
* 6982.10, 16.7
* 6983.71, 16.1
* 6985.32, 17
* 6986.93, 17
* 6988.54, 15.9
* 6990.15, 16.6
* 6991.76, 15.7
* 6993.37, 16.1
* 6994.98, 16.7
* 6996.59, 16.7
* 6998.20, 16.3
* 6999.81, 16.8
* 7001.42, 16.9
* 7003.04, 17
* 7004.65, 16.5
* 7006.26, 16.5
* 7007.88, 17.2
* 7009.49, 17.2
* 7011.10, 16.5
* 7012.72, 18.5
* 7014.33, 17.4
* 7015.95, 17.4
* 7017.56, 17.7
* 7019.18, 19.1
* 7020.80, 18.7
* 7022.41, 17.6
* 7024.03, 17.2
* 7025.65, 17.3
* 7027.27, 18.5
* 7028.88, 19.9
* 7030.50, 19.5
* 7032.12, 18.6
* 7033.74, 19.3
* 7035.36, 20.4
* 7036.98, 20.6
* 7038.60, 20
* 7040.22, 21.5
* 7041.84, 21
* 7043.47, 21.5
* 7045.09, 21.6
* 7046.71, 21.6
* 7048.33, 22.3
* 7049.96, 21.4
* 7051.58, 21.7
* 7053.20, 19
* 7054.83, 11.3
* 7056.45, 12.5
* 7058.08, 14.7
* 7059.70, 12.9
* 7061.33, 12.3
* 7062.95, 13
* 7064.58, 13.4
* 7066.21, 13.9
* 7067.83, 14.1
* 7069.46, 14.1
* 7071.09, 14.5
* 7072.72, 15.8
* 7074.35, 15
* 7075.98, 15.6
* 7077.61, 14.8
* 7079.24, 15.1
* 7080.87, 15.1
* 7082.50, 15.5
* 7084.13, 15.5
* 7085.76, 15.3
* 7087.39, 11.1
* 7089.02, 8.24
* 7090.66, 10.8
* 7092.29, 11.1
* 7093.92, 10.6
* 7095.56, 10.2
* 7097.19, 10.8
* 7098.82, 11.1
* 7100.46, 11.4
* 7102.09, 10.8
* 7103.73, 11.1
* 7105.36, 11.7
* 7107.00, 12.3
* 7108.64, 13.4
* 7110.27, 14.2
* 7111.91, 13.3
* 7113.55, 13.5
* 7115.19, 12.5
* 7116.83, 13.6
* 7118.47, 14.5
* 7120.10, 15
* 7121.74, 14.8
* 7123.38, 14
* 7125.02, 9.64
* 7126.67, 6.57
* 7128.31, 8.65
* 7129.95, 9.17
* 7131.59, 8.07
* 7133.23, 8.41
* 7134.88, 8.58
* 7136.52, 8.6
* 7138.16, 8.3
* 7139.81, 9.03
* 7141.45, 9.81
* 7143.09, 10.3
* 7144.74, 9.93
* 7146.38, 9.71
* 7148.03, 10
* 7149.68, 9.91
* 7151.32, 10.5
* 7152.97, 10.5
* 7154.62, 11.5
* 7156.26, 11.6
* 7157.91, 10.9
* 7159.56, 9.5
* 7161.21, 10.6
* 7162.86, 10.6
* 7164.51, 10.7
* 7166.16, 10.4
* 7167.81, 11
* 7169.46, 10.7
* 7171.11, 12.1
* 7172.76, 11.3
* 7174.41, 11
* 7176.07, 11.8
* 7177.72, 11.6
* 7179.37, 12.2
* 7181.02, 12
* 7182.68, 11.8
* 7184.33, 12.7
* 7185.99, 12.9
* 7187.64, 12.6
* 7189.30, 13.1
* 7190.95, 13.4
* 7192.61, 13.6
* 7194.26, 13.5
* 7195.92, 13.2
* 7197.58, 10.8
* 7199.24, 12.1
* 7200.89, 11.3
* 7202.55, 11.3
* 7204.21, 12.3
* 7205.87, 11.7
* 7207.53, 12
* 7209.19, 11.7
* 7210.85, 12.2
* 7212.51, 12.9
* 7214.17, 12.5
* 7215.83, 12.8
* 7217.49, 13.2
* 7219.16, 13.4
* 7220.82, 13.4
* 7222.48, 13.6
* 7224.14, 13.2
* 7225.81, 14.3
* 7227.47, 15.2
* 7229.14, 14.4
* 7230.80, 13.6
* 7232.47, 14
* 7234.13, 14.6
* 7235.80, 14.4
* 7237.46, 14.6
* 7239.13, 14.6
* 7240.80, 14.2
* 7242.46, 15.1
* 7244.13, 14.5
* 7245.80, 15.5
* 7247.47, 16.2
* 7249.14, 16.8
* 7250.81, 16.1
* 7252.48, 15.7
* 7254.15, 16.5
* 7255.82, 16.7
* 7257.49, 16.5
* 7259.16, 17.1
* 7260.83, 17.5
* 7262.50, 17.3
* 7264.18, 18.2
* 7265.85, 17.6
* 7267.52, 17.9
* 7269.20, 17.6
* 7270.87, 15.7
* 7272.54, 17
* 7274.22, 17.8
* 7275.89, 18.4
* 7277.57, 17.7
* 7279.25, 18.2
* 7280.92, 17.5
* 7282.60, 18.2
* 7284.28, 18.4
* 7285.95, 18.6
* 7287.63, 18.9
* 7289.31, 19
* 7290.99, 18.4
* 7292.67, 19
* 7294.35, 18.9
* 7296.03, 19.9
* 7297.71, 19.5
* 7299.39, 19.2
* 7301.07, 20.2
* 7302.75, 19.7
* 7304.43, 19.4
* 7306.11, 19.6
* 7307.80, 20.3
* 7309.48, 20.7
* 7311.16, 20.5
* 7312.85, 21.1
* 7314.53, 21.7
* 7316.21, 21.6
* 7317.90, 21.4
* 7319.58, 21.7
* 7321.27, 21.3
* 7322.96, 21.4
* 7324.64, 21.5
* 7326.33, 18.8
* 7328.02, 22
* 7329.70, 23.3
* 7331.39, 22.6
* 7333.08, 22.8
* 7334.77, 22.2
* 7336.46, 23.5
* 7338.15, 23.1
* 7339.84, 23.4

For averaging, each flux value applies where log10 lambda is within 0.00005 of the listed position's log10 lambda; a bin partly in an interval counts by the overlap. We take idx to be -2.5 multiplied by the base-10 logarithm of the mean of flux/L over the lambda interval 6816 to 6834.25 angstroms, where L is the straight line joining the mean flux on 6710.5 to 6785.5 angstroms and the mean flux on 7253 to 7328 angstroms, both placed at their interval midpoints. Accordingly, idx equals 0.09 mag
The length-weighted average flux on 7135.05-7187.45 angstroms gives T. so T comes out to 10.8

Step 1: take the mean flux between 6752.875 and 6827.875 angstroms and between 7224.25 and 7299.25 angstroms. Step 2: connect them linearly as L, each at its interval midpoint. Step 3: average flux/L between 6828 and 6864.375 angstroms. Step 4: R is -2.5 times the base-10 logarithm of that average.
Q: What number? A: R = 0.04 mag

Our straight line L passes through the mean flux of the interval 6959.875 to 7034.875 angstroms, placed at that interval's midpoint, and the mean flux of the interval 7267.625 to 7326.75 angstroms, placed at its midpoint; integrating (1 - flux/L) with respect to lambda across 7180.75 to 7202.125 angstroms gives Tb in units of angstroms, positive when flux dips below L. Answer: 6.9 angstroms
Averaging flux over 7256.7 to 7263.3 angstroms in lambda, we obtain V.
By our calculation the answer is 17.1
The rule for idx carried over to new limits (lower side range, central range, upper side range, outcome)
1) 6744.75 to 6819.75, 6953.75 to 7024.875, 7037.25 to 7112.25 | -0.241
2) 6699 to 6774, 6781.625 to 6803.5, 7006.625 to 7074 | 0.222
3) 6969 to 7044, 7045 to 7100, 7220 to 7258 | 0.162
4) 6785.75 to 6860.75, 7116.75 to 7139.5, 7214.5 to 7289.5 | 0.320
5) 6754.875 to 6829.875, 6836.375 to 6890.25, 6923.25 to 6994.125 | 0.176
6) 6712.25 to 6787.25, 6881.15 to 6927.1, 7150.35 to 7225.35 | -0.138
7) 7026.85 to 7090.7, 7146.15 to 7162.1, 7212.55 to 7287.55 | 0.473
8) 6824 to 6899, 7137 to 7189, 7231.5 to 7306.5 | 0.373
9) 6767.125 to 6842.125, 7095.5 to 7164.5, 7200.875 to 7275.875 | 0.222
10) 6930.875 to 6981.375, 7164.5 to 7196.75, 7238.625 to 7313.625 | 0.365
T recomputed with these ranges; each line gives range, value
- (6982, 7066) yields 17.6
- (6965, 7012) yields 16.2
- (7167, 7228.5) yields 12.5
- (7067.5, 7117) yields 12.9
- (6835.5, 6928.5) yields 10.4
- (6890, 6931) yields 11.5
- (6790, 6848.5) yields 9.28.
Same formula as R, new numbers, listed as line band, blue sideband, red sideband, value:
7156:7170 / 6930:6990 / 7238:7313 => 0.498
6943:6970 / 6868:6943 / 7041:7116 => -0.213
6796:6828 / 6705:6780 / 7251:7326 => 0.106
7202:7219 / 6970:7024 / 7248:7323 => 0.422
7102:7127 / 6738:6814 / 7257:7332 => 0.228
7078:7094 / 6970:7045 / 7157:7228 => 0.177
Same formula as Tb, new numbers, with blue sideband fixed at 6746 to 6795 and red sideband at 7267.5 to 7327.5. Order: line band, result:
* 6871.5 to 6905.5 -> 2.26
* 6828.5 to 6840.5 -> 0.44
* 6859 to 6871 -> 1.42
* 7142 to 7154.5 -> 4.72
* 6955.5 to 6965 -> -1.72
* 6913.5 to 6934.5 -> -0.58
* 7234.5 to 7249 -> 2.62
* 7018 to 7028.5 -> -3.22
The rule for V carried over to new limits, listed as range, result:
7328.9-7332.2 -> 22.9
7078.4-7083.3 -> 15.2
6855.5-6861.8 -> 9.1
